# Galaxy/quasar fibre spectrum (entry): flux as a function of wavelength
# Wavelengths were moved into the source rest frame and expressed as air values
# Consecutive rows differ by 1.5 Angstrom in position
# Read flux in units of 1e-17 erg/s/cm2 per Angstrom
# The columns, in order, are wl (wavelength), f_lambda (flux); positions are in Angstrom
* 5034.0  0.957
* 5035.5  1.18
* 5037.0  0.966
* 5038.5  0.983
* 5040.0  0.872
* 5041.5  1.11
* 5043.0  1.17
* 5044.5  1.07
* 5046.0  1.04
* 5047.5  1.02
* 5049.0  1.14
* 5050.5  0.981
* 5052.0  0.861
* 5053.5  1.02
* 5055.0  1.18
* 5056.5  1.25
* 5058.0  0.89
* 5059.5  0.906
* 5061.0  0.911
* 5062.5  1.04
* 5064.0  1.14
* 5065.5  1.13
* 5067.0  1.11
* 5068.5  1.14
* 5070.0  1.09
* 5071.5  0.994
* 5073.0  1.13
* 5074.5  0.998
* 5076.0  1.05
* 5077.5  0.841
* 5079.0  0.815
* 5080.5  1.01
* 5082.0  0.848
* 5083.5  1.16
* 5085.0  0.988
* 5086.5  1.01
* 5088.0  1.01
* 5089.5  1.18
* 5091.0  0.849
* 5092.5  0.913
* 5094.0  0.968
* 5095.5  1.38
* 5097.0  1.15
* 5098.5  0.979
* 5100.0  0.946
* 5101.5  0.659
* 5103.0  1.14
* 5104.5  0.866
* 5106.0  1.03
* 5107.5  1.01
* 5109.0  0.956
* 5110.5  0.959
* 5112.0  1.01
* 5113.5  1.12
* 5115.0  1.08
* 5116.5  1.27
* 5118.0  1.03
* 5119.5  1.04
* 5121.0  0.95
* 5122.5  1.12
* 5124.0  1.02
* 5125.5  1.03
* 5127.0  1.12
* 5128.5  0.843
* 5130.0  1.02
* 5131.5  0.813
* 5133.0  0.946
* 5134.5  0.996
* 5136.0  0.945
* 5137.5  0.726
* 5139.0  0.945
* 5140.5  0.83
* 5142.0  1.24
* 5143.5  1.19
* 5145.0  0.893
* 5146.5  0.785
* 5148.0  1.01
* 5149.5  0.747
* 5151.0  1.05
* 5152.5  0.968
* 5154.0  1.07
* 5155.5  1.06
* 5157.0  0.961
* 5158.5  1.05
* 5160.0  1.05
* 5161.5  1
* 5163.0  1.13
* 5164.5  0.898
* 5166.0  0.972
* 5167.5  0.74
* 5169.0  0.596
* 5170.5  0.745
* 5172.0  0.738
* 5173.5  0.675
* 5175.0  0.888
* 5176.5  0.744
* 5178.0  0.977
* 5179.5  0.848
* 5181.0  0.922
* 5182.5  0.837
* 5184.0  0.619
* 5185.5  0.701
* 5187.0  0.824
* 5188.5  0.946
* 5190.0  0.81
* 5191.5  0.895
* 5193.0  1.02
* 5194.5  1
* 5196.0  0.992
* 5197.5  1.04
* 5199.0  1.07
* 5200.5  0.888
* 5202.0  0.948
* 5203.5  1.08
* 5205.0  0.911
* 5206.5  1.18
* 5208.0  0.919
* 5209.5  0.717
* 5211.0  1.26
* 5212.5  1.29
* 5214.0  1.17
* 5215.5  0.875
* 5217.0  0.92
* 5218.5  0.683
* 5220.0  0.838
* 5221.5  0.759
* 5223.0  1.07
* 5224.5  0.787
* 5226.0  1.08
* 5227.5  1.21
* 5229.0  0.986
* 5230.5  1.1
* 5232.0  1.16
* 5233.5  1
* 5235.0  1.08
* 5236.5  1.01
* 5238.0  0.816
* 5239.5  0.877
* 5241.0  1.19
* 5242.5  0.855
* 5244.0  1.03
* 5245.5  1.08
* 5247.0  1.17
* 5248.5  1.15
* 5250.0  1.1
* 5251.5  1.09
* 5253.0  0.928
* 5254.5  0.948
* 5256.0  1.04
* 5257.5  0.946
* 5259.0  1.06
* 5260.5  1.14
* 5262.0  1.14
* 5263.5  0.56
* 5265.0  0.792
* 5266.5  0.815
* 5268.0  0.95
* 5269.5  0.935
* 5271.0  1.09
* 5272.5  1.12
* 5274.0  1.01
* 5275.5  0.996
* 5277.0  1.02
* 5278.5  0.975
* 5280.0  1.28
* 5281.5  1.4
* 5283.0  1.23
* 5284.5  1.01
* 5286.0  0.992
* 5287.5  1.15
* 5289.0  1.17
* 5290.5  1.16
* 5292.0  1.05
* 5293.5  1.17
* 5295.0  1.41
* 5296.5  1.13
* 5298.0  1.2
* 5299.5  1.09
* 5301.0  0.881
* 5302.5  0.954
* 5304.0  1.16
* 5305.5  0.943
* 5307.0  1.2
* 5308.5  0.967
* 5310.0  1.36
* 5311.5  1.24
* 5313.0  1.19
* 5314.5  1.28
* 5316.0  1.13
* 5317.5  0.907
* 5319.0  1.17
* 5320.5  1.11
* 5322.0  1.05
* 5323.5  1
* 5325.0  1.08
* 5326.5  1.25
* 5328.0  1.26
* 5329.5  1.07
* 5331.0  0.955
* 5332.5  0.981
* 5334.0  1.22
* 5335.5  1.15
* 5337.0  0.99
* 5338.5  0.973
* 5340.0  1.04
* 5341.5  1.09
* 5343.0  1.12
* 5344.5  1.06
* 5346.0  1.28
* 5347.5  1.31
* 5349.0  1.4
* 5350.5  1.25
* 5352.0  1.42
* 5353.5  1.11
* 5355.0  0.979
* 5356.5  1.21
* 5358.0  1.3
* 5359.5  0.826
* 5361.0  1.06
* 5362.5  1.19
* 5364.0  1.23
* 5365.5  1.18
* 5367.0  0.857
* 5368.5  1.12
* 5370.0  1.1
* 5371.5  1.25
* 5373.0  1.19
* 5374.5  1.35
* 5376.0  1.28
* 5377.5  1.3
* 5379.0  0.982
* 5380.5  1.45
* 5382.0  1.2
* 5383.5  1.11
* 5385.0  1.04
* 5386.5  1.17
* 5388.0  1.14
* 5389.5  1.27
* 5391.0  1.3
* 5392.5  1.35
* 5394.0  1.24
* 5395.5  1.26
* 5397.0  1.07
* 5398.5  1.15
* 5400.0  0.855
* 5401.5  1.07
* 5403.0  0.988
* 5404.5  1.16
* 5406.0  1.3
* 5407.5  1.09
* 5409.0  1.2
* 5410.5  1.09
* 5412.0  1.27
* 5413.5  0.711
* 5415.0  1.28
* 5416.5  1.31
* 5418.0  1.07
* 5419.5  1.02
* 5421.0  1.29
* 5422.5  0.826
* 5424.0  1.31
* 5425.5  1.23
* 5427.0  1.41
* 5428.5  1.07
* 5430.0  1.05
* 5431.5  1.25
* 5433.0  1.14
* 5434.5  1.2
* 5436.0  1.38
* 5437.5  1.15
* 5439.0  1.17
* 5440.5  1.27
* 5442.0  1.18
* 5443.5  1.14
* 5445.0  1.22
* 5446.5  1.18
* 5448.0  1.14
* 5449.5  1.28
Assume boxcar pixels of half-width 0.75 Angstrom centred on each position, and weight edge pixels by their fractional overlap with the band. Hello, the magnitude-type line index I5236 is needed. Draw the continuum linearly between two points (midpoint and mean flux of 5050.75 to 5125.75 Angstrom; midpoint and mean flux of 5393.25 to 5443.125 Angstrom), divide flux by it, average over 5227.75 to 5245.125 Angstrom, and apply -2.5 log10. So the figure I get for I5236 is 0.07 mag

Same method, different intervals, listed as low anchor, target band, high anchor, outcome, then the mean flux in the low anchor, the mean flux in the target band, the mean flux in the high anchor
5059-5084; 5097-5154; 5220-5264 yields 0.03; 1.02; 0.984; 1.01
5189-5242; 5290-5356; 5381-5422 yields -0.05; 0.989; 1.13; 1.15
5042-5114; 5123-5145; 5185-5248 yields 0.03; 1.02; 0.975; 0.984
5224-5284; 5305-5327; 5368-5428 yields -0.04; 1.03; 1.13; 1.17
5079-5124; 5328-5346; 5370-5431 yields 0.06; 1.02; 1.08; 1.17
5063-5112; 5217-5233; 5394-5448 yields 0.11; 1.01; 0.966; 1.15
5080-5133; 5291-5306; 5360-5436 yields 0.01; 1.01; 1.1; 1.16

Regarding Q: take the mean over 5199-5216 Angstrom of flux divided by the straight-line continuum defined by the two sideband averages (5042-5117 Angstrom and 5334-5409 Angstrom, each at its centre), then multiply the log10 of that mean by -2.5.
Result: 0.06 mag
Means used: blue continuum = 1.03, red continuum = 1.16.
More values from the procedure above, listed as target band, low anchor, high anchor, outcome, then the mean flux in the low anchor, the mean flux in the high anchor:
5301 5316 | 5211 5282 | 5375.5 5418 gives -0.054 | 1.01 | 1.16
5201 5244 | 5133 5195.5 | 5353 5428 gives -0.026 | 0.904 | 1.15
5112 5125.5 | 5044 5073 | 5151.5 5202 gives -0.104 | 1.05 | 0.901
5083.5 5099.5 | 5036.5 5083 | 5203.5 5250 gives -0.027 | 1.02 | 1.01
